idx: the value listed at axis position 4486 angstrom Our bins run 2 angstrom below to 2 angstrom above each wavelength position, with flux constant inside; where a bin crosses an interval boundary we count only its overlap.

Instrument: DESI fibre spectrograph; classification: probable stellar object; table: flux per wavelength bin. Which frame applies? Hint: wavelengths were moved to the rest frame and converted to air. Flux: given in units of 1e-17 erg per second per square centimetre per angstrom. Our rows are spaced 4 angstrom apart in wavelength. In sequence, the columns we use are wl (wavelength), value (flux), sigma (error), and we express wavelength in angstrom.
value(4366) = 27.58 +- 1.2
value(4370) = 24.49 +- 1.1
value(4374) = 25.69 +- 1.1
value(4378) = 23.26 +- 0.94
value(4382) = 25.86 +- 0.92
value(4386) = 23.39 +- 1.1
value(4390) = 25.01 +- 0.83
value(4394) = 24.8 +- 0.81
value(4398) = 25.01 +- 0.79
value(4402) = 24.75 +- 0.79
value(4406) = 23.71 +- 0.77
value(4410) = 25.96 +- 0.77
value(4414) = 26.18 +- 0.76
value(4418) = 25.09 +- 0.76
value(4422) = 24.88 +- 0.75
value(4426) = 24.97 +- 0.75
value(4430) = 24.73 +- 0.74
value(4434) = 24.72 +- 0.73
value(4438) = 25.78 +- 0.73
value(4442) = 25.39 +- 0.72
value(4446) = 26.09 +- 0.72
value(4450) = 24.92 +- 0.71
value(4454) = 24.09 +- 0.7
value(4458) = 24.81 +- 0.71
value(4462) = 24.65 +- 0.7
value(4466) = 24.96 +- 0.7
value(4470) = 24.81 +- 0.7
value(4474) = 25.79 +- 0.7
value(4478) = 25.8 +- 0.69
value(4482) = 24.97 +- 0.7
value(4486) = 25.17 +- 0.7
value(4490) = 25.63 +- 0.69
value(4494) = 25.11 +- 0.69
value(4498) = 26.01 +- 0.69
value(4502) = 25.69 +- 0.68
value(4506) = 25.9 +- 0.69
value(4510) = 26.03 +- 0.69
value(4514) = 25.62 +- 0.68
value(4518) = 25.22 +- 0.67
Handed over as 25.17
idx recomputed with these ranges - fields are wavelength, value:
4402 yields 24.75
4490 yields 25.63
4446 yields 26.09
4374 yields 25.69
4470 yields 24.81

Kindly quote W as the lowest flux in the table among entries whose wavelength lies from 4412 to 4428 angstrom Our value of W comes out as 24.88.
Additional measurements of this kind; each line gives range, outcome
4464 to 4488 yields 24.81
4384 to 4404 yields 23.39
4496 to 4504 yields 25.69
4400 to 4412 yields 23.71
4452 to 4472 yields 24.09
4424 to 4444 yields 24.72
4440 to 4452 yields 24.92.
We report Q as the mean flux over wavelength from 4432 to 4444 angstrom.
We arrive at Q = 25.3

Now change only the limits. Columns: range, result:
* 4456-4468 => 24.8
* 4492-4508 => 25.7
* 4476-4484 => 25.4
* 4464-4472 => 24.9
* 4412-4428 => 25.3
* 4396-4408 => 24.5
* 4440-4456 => 25.1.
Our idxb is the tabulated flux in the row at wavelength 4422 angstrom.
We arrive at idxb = 24.88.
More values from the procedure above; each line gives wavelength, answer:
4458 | 24.81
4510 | 26.03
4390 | 25.01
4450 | 24.92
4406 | 23.71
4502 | 25.69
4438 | 25.78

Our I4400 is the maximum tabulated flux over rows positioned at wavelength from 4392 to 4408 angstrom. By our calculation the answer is 25.01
